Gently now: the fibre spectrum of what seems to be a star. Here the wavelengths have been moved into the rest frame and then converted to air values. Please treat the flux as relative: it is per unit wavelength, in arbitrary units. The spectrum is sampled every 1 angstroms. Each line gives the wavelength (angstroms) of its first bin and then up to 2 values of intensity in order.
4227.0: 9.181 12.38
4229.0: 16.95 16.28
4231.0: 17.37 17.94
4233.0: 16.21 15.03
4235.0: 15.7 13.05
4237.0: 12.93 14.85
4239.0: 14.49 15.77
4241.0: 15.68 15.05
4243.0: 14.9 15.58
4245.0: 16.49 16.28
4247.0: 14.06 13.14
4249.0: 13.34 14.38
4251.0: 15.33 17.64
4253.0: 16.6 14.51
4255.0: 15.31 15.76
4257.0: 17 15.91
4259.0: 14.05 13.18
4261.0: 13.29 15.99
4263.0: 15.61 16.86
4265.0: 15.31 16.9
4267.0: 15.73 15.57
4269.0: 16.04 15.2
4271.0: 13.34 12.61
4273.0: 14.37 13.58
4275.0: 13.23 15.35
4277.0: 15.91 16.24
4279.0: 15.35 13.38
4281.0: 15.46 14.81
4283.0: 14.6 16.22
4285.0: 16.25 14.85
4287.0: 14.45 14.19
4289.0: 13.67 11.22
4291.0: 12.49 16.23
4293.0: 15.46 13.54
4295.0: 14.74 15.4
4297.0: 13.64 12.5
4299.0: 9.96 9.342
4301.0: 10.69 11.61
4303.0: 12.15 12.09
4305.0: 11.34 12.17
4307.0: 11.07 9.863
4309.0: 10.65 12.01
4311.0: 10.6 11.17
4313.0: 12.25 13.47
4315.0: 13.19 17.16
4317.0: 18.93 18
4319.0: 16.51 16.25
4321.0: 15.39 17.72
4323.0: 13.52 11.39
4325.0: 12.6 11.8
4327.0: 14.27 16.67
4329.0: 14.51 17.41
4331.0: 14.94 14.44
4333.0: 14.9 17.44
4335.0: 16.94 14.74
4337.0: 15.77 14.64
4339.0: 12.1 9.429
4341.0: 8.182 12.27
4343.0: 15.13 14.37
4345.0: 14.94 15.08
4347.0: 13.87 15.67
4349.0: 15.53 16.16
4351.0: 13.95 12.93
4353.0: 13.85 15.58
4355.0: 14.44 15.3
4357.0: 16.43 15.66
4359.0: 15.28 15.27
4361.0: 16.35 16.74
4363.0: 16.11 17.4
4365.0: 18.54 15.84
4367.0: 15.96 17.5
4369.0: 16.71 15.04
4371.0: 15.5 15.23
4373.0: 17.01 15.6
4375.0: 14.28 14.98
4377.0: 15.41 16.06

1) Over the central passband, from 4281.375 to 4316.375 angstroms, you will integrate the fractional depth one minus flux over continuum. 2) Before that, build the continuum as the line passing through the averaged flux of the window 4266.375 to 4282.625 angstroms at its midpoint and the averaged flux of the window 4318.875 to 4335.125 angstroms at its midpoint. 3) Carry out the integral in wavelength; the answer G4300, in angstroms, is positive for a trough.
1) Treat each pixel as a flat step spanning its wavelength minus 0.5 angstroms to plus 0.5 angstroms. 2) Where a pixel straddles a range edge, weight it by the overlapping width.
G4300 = 4.4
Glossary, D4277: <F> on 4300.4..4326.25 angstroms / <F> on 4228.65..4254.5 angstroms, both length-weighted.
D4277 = 0.9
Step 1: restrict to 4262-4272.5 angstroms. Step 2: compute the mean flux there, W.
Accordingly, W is 15.3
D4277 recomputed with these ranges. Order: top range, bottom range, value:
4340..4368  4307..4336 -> 1.04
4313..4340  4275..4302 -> 1.07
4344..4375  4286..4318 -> 1.21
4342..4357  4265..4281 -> 0.99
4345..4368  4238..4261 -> 1.03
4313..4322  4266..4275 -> 1.09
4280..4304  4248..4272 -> 0.89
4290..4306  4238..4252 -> 0.84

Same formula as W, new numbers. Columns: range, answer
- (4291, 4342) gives 13.6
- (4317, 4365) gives 14.9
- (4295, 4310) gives 11.7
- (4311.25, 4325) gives 14.8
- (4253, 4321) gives 14.1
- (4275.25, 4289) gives 15.1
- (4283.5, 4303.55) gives 13.4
